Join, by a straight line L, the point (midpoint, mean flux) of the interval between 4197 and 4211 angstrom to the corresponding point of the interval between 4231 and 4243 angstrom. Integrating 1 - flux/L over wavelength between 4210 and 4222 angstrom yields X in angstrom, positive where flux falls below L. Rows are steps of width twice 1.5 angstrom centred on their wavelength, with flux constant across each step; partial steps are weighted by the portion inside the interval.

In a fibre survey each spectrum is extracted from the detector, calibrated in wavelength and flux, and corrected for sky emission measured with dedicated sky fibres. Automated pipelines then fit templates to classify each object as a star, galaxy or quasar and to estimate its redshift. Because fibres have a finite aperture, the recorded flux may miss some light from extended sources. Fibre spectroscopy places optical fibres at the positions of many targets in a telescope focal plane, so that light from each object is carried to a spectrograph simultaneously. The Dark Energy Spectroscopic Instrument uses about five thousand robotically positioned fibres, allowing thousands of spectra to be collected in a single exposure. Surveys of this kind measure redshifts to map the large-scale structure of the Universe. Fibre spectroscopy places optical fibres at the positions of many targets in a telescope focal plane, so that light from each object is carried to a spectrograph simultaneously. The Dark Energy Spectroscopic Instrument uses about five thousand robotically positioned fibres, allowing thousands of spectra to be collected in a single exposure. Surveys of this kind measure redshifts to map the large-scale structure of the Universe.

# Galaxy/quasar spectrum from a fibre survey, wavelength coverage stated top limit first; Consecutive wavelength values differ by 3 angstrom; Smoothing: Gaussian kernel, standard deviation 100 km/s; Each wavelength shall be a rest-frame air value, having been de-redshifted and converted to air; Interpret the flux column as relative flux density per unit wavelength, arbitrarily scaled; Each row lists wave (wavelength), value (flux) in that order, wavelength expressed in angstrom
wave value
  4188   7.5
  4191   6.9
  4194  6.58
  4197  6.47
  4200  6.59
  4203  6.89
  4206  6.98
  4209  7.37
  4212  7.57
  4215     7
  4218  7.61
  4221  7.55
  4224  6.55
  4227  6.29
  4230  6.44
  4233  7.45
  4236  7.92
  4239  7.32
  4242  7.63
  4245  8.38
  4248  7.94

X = -0.5 angstrom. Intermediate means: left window 6.93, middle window 7.42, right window 7.53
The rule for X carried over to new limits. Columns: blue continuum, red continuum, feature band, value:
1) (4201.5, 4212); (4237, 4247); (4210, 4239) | 1.2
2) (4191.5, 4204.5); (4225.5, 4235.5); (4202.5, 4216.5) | -1.0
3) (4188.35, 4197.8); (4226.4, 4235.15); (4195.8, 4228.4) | -0.9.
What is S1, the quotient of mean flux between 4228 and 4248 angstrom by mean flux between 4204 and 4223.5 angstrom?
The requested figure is 1.0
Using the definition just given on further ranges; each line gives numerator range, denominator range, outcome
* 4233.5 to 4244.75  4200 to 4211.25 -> 1.09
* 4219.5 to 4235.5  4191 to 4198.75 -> 1.05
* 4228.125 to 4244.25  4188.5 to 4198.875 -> 1.10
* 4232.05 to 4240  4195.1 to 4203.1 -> 1.15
